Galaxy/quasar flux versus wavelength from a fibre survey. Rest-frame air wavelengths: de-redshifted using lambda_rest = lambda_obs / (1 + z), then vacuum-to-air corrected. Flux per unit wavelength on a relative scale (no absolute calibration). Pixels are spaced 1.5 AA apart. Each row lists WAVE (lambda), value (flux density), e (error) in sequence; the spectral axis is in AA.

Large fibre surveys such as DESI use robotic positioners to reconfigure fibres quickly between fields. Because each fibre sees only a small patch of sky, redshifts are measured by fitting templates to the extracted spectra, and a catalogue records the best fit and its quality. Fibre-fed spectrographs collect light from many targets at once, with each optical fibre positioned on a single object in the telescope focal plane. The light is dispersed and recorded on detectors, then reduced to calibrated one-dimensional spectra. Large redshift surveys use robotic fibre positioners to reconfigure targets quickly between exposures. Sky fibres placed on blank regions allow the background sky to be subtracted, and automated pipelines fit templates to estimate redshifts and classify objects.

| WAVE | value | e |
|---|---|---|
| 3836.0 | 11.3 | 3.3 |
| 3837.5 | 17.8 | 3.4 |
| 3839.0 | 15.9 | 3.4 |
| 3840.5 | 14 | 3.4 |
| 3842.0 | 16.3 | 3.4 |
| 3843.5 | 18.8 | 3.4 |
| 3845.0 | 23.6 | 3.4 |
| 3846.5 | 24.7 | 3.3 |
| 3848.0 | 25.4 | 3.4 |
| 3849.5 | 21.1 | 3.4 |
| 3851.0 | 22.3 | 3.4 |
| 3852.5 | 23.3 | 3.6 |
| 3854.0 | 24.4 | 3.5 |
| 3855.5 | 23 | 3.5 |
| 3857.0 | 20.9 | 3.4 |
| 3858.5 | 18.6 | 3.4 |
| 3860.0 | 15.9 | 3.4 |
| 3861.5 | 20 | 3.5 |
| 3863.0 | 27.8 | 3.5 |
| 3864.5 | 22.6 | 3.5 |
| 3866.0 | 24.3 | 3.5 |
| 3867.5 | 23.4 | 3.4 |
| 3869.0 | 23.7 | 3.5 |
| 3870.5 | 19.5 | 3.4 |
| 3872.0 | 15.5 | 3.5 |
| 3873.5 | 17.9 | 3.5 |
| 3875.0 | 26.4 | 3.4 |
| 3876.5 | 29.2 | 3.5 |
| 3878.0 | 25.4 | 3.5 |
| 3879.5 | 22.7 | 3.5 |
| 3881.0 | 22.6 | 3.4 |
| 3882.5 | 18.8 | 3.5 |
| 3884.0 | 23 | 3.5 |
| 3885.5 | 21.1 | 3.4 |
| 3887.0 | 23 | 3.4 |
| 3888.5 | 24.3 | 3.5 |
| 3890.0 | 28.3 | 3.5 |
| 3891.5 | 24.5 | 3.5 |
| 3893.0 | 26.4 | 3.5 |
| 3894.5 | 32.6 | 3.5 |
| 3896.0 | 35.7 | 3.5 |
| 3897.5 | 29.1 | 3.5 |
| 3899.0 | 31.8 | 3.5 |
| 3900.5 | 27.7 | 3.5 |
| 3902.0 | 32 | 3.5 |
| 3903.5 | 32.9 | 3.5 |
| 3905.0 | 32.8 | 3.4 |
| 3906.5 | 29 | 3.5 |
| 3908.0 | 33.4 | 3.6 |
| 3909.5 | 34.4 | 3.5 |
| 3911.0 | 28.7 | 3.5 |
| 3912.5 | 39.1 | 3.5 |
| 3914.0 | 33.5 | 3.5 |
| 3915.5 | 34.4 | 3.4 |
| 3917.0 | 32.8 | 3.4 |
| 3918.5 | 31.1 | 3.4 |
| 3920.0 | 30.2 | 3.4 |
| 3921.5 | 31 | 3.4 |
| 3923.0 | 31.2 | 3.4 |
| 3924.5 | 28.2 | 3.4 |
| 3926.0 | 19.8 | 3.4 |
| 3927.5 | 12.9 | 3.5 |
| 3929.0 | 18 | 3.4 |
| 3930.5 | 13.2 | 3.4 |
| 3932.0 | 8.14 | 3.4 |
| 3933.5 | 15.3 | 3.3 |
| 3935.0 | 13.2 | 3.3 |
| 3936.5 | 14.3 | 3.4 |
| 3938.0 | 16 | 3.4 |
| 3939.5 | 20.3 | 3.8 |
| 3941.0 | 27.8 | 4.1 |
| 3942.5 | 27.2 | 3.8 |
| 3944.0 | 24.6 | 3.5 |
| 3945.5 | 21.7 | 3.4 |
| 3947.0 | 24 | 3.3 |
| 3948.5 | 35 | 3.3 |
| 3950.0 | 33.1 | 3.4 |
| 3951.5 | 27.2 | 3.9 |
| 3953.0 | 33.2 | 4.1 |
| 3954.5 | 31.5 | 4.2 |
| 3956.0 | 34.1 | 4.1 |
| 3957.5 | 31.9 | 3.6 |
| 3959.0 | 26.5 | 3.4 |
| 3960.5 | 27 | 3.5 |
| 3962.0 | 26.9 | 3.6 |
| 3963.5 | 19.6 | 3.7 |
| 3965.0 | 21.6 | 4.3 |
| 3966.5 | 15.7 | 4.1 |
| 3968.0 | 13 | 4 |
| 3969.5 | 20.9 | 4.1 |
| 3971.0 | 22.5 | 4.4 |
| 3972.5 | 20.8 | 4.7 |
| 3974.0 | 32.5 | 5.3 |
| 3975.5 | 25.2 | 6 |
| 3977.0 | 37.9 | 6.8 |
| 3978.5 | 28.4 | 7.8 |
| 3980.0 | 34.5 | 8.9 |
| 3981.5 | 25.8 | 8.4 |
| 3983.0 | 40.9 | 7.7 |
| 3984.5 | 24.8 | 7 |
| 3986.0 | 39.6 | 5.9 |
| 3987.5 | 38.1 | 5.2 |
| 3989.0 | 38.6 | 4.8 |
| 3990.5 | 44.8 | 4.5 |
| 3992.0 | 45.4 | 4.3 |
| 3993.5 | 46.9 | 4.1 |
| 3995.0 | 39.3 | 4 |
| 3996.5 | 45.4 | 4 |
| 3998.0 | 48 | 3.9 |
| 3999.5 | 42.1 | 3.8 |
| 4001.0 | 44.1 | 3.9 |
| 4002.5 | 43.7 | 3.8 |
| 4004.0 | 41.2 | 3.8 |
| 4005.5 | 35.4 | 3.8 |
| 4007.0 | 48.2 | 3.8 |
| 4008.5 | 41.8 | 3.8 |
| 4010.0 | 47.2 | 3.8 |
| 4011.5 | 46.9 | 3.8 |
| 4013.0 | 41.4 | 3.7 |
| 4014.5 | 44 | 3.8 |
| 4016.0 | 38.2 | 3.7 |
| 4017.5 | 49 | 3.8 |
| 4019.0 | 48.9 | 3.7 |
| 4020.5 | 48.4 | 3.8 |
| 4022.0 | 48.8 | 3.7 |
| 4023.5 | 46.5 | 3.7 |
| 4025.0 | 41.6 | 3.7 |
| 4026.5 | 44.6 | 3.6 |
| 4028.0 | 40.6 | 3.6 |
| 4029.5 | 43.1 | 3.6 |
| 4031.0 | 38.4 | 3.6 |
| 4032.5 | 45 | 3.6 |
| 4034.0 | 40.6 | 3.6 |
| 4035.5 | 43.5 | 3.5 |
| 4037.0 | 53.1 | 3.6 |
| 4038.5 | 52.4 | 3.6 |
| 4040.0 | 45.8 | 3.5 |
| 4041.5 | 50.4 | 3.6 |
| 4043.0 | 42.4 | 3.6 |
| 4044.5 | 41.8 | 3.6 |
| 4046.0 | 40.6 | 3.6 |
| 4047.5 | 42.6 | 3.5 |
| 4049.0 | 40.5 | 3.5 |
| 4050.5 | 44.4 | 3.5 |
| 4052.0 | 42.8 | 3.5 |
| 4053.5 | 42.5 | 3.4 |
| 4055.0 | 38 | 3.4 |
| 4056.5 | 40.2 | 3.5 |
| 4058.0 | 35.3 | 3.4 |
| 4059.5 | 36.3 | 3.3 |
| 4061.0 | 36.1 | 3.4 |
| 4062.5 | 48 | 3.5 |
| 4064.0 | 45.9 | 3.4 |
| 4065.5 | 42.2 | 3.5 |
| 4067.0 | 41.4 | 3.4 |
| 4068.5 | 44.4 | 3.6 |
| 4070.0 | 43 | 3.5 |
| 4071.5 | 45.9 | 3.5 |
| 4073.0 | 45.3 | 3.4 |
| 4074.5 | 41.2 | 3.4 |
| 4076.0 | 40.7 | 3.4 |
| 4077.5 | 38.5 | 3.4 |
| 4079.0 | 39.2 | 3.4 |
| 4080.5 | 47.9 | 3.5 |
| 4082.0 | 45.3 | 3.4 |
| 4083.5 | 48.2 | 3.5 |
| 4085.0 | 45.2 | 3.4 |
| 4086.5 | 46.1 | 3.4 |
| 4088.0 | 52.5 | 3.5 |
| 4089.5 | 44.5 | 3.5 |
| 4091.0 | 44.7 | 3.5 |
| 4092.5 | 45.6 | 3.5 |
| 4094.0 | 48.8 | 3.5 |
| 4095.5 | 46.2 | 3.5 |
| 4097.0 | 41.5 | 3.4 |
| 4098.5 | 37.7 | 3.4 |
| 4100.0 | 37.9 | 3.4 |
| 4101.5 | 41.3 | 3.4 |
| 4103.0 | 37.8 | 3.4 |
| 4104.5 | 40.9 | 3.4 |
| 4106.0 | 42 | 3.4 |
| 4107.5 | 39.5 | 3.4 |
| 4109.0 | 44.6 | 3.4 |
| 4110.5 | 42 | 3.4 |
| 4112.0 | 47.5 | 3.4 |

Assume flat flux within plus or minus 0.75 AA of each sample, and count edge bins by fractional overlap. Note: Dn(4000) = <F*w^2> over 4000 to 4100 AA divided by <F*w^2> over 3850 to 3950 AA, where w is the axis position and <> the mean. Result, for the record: 1.89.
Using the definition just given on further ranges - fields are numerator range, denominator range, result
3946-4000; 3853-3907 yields 1.33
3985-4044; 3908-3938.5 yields 1.88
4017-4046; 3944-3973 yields 1.84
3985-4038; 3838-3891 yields 2.15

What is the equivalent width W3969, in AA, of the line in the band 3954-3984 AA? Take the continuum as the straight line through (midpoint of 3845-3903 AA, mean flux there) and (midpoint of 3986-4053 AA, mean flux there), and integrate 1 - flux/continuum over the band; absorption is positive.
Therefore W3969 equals 8.34 AA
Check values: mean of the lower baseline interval 24.2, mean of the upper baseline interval 44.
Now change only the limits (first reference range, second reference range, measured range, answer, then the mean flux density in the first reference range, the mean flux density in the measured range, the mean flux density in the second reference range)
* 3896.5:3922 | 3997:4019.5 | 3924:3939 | 8.2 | 32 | 15.8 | 44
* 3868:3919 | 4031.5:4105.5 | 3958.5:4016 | 2.2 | 27.7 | 35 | 43.3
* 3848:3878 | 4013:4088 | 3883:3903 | -1.4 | 22.3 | 27.6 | 43.6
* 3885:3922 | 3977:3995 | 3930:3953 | 8.1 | 30.5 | 21.9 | 37.2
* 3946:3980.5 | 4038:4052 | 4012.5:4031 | -2.4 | 27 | 44.4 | 44.3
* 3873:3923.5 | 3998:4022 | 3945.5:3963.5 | 3.6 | 28.8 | 29.3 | 44.3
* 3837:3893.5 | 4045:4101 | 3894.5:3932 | -3.3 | 22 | 28.9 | 42.9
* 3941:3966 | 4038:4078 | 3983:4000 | -4.1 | 27.7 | 41.2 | 42.5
